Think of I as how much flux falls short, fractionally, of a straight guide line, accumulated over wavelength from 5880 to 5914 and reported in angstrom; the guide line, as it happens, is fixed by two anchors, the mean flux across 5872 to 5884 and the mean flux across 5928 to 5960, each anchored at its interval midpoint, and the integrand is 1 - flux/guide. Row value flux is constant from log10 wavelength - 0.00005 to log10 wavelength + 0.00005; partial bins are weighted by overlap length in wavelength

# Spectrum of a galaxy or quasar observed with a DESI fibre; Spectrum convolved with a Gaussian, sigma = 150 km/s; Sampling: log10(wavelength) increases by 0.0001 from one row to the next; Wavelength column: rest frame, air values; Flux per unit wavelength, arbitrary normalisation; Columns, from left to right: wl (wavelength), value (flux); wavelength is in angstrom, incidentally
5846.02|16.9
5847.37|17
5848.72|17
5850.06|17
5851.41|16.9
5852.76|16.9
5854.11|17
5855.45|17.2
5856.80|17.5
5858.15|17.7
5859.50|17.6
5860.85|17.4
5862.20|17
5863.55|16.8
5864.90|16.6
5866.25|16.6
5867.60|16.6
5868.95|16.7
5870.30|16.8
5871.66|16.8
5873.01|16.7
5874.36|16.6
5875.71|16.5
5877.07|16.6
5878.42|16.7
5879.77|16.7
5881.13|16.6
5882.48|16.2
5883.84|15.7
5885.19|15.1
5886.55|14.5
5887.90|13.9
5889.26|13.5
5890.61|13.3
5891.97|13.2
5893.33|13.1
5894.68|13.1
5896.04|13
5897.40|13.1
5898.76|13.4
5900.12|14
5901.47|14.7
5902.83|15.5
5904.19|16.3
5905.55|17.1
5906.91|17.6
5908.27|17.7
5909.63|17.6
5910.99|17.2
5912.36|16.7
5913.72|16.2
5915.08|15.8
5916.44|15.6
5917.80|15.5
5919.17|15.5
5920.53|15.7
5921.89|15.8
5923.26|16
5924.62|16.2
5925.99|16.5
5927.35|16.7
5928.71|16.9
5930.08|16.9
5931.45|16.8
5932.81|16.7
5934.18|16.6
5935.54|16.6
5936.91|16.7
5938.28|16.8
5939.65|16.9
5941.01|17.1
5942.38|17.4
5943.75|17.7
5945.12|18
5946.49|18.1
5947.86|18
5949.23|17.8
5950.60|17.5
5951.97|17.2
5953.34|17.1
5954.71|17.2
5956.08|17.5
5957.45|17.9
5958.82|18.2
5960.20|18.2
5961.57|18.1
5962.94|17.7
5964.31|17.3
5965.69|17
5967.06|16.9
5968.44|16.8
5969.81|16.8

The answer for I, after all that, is 3.3 angstrom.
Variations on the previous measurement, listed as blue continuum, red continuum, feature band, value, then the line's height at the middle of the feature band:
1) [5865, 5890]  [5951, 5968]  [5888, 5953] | 3.0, 16.8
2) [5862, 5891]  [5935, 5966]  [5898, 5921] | 0.9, 16.7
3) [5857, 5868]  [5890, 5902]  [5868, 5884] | -1.0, 15.6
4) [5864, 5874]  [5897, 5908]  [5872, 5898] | 1.8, 16.1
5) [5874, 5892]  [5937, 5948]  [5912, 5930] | 0.6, 16.7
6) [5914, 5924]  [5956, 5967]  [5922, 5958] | -0.8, 16.7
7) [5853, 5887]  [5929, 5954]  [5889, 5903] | 2.7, 16.9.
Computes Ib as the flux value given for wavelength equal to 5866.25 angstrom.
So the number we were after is 16.6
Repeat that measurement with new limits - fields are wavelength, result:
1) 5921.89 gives 15.8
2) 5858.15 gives 17.7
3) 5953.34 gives 17.1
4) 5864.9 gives 16.6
